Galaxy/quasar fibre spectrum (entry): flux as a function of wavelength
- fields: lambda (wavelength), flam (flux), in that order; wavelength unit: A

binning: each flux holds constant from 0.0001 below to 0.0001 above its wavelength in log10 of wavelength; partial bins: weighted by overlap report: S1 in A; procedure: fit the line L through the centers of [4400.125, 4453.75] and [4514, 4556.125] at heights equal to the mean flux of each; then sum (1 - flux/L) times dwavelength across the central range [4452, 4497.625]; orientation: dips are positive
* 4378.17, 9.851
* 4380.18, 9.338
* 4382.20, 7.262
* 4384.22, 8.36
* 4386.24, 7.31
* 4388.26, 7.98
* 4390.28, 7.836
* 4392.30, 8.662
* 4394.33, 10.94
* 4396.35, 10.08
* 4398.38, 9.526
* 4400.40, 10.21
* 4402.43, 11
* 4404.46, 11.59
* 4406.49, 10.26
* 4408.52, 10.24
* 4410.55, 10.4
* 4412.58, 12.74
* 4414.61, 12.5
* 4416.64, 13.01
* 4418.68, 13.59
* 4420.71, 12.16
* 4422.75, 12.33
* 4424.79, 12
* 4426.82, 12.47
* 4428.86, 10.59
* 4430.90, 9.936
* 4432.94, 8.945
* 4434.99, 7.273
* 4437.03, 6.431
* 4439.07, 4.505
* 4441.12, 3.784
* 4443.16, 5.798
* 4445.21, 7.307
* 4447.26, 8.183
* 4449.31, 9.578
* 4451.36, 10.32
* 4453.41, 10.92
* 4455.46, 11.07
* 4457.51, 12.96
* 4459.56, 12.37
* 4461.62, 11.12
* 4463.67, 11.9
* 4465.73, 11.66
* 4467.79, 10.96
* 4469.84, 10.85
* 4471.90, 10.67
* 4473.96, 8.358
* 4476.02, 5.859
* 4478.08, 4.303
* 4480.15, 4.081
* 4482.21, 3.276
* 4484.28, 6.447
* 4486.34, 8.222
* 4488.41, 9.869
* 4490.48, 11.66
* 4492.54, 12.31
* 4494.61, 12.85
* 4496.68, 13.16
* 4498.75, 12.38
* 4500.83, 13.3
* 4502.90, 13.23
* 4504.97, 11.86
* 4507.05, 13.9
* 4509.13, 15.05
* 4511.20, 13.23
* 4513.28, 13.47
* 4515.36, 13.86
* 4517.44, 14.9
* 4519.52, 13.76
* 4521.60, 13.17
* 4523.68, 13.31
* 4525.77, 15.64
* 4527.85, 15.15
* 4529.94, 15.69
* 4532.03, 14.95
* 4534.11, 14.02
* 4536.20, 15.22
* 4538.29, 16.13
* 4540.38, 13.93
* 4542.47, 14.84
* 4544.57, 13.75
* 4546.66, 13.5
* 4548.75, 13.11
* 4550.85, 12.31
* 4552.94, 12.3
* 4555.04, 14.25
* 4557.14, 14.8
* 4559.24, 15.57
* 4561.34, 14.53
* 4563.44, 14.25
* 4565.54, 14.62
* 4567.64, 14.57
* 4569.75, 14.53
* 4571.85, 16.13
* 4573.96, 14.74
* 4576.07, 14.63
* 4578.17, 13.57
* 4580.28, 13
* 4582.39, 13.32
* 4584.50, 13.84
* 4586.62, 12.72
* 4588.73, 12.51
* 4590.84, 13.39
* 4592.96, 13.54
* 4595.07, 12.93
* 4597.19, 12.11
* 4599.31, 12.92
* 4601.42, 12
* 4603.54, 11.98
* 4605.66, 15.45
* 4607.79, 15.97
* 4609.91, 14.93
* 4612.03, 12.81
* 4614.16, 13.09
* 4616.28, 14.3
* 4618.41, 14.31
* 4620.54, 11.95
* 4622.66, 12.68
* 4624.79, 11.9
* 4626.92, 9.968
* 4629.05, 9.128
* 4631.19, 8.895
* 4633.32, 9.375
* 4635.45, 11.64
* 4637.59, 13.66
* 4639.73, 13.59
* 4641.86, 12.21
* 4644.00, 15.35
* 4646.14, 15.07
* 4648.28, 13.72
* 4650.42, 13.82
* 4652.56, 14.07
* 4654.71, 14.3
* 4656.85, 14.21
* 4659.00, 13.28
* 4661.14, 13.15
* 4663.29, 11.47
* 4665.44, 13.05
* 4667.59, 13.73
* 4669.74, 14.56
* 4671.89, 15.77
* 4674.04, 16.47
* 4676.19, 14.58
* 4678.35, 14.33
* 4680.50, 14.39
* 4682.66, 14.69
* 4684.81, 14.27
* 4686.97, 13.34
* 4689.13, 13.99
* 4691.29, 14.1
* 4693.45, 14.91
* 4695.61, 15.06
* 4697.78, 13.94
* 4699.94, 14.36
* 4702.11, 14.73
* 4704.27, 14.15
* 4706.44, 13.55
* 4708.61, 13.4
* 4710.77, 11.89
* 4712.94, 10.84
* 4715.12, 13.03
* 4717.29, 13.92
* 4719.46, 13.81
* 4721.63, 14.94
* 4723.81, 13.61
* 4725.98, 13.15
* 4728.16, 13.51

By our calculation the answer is 7.69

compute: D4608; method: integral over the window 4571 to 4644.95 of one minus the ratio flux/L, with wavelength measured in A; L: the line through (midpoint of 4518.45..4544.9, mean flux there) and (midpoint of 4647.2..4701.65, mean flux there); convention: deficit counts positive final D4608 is 7.2 A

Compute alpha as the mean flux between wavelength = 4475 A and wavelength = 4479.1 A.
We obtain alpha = 5.08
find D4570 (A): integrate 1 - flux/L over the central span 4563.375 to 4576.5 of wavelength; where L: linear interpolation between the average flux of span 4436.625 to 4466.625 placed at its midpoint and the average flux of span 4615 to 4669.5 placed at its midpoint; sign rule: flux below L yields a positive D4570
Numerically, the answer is -3.9 A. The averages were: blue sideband 9.24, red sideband 12.8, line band 14.8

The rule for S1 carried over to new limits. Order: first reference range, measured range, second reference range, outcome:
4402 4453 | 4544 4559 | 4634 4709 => -2.0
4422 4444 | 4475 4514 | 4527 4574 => 4.5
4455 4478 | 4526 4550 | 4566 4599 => -4.2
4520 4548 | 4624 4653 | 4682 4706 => 4.2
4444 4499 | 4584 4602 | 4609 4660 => -1.3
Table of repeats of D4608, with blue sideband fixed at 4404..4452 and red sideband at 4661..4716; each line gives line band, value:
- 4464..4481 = 3.2 A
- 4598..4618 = -1.7 A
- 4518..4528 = -2.5 A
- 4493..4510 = -3.4 A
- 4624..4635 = 2.6 A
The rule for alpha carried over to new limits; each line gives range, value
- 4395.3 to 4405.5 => 10.5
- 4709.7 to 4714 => 11.4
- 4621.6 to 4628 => 11.5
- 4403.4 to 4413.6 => 11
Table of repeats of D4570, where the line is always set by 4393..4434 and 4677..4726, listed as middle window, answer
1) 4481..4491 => 3.6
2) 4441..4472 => 4.0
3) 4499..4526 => -3.4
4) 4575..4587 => -0.8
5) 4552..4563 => -1.6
